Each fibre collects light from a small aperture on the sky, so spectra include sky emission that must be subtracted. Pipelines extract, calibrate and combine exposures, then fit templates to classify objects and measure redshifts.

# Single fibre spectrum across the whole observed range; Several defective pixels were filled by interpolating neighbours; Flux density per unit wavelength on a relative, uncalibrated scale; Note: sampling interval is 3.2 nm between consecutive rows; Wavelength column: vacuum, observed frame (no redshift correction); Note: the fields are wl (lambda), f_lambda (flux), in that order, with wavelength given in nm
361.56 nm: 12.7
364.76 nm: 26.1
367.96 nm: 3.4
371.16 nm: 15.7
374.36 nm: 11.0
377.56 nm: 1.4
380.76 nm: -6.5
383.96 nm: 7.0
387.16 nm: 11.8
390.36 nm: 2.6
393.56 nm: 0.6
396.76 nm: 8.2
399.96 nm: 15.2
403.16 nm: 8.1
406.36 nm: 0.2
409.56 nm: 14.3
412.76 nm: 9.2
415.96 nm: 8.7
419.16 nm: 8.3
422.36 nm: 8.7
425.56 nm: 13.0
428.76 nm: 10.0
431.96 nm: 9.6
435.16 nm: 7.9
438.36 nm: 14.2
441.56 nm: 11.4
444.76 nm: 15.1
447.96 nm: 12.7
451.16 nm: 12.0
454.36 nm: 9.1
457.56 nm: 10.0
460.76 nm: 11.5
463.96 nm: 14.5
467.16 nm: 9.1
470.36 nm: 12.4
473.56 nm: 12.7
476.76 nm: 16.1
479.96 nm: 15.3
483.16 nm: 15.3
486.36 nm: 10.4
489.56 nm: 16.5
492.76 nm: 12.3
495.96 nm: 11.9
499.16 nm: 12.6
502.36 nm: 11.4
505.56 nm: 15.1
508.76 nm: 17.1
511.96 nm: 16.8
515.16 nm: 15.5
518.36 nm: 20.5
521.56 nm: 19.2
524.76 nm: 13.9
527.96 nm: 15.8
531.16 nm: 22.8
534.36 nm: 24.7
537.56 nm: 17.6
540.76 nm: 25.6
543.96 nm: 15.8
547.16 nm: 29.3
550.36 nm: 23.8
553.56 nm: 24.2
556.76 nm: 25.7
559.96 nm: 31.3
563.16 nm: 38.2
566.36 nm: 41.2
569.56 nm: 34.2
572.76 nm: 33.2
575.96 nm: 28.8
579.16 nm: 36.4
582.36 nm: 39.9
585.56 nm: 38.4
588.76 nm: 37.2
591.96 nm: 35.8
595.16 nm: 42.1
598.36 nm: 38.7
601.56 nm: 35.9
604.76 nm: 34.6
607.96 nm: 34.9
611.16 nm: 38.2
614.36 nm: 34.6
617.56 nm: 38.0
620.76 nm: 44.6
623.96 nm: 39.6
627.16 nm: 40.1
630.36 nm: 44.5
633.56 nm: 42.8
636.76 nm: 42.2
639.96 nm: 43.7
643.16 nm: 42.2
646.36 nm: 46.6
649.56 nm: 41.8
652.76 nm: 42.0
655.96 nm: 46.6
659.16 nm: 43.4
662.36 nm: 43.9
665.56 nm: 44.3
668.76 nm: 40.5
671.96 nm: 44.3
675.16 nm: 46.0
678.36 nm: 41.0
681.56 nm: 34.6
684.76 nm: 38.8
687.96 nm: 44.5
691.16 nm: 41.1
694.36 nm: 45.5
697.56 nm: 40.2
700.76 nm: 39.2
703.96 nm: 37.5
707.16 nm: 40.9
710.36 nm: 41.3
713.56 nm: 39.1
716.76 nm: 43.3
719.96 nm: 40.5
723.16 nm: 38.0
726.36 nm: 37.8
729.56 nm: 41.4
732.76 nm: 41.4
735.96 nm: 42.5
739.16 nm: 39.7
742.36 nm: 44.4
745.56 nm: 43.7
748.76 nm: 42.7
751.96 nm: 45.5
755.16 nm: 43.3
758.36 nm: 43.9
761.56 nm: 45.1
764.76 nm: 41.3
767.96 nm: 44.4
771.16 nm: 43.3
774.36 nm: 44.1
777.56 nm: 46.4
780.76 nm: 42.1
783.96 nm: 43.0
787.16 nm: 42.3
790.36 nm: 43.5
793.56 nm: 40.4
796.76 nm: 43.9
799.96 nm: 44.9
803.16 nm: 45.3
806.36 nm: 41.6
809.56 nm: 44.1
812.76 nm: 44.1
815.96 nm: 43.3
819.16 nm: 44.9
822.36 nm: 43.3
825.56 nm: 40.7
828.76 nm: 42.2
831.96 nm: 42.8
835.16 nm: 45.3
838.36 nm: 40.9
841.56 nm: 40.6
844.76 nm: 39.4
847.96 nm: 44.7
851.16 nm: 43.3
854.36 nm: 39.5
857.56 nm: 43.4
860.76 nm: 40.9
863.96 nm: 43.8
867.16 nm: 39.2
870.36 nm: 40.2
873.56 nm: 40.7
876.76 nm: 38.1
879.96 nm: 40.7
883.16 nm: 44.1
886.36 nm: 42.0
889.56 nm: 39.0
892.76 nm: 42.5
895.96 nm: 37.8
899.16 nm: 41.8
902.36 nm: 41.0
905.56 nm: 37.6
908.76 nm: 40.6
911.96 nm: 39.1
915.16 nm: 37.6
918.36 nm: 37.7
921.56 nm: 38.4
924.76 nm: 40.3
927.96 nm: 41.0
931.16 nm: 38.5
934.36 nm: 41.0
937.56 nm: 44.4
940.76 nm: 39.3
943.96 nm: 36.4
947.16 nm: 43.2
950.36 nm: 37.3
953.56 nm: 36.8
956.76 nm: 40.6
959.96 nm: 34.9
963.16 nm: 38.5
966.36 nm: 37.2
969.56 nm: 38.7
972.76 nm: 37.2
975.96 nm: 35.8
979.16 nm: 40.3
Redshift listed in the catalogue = 0.401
